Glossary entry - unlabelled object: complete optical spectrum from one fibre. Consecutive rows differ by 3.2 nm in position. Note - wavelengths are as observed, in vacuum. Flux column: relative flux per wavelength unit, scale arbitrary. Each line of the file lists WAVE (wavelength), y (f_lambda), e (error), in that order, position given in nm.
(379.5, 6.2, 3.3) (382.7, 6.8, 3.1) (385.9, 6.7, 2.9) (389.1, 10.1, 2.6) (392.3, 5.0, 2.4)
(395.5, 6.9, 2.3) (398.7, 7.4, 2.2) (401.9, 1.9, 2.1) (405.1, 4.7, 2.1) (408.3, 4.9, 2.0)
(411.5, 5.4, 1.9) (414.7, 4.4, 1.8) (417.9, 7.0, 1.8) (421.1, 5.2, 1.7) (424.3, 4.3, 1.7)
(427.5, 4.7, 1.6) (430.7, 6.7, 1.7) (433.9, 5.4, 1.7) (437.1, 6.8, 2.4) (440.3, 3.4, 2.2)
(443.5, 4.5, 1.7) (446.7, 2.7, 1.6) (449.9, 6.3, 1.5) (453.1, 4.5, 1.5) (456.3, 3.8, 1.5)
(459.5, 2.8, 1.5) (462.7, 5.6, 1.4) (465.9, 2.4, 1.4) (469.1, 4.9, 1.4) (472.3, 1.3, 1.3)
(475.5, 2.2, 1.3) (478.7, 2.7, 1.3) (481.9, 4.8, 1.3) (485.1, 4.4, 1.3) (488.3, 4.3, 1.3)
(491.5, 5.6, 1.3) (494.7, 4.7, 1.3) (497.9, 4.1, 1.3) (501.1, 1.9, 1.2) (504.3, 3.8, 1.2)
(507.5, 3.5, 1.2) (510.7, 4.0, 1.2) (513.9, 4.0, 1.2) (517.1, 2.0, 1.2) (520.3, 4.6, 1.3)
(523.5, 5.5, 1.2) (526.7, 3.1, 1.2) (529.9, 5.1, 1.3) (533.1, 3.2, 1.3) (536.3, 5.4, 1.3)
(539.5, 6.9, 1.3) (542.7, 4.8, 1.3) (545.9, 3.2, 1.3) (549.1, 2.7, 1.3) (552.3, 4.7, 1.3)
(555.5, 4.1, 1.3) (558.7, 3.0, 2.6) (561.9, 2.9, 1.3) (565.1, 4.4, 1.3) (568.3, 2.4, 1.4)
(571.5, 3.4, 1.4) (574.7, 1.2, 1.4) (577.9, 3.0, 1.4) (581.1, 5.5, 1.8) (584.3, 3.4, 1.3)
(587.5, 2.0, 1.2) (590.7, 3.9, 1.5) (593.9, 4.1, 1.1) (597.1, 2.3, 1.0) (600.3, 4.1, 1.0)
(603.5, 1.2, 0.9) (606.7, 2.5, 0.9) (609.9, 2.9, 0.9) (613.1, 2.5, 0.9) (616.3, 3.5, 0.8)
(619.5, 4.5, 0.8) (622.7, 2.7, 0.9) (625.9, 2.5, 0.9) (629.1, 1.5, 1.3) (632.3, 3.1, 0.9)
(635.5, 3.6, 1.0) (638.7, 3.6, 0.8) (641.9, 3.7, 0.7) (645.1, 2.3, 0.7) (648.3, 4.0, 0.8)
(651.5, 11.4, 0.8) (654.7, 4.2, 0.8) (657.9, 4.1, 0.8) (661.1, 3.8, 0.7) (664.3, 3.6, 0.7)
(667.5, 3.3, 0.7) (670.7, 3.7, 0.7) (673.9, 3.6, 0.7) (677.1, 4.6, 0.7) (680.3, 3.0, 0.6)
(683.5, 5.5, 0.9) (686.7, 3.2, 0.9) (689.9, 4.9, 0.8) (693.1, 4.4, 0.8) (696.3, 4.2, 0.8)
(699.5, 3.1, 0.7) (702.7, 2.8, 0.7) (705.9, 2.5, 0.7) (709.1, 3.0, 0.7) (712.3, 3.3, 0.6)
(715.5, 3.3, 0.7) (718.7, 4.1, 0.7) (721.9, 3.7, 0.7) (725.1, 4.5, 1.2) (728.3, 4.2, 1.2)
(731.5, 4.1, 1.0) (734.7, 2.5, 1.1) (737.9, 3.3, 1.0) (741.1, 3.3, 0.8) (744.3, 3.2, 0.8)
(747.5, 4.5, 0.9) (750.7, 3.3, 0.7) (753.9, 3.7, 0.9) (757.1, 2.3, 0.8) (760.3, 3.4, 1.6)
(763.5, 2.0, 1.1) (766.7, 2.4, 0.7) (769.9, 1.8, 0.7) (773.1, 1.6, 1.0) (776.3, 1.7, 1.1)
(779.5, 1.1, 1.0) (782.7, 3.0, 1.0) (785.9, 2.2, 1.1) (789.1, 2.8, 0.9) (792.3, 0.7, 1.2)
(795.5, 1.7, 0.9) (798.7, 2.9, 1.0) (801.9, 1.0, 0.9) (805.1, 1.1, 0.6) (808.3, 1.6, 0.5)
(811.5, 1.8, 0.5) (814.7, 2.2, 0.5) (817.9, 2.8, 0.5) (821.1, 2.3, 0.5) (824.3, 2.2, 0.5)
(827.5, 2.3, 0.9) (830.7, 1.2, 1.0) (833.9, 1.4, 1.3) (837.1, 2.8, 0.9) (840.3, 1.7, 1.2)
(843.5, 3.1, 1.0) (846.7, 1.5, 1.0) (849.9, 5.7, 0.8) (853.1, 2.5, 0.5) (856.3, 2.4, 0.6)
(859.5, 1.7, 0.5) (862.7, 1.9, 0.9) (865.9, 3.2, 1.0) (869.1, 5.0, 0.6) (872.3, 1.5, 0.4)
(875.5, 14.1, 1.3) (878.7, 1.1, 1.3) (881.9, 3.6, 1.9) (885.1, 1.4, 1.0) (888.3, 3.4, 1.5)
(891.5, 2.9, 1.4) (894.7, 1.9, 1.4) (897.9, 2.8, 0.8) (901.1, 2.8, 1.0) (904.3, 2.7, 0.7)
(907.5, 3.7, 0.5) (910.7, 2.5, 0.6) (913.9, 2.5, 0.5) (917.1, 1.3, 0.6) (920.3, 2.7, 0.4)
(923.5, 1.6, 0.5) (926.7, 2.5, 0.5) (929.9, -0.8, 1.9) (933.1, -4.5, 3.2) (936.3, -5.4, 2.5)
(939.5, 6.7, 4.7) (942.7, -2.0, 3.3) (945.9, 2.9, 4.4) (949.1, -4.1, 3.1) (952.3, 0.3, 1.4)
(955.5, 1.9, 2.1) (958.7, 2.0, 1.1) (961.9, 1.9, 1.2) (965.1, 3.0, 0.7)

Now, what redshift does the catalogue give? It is 0.75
